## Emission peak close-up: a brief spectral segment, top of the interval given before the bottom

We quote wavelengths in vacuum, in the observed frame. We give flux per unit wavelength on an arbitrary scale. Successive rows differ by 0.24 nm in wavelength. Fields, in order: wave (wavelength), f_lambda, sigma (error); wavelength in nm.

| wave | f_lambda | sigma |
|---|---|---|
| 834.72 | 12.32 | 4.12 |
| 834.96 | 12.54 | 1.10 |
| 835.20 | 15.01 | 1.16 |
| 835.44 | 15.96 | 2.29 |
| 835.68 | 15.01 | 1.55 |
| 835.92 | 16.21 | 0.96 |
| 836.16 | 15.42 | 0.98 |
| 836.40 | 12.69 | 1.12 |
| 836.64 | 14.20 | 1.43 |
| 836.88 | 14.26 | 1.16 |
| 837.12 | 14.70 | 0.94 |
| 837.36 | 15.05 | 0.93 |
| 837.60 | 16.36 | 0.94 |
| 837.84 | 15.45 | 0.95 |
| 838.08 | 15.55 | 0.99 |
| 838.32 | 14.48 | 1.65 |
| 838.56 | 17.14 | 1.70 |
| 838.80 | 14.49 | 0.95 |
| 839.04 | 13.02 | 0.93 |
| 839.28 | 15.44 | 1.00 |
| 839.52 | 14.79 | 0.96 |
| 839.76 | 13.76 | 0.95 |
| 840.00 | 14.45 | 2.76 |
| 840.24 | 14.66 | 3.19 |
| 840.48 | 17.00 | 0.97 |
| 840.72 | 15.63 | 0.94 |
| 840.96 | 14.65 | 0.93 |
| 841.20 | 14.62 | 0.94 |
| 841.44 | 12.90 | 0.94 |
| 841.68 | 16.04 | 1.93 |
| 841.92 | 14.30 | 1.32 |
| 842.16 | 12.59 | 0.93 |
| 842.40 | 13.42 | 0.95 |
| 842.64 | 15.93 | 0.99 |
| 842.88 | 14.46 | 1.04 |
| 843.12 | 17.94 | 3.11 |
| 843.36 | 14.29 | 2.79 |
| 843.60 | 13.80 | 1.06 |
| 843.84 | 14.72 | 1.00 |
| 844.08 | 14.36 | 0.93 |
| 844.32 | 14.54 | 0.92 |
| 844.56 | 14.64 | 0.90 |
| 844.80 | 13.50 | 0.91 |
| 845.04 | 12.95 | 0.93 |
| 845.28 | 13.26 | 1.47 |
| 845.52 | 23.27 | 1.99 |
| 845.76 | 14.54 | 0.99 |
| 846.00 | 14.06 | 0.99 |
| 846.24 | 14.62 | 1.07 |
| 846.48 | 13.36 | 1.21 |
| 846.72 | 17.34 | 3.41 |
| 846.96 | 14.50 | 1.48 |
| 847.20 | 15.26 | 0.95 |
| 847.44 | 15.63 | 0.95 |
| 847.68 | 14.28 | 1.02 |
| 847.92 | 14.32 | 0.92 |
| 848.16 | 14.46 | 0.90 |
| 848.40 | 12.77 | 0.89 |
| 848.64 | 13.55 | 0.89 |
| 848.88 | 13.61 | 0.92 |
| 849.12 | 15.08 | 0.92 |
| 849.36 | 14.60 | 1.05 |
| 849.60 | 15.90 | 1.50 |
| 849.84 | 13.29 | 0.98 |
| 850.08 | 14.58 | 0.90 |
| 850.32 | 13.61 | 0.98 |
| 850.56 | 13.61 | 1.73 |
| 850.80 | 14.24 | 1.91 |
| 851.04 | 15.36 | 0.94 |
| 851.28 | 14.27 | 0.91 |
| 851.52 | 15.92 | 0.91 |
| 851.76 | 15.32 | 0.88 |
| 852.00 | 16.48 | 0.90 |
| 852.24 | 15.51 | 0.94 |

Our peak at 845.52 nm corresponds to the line [S II] 6716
